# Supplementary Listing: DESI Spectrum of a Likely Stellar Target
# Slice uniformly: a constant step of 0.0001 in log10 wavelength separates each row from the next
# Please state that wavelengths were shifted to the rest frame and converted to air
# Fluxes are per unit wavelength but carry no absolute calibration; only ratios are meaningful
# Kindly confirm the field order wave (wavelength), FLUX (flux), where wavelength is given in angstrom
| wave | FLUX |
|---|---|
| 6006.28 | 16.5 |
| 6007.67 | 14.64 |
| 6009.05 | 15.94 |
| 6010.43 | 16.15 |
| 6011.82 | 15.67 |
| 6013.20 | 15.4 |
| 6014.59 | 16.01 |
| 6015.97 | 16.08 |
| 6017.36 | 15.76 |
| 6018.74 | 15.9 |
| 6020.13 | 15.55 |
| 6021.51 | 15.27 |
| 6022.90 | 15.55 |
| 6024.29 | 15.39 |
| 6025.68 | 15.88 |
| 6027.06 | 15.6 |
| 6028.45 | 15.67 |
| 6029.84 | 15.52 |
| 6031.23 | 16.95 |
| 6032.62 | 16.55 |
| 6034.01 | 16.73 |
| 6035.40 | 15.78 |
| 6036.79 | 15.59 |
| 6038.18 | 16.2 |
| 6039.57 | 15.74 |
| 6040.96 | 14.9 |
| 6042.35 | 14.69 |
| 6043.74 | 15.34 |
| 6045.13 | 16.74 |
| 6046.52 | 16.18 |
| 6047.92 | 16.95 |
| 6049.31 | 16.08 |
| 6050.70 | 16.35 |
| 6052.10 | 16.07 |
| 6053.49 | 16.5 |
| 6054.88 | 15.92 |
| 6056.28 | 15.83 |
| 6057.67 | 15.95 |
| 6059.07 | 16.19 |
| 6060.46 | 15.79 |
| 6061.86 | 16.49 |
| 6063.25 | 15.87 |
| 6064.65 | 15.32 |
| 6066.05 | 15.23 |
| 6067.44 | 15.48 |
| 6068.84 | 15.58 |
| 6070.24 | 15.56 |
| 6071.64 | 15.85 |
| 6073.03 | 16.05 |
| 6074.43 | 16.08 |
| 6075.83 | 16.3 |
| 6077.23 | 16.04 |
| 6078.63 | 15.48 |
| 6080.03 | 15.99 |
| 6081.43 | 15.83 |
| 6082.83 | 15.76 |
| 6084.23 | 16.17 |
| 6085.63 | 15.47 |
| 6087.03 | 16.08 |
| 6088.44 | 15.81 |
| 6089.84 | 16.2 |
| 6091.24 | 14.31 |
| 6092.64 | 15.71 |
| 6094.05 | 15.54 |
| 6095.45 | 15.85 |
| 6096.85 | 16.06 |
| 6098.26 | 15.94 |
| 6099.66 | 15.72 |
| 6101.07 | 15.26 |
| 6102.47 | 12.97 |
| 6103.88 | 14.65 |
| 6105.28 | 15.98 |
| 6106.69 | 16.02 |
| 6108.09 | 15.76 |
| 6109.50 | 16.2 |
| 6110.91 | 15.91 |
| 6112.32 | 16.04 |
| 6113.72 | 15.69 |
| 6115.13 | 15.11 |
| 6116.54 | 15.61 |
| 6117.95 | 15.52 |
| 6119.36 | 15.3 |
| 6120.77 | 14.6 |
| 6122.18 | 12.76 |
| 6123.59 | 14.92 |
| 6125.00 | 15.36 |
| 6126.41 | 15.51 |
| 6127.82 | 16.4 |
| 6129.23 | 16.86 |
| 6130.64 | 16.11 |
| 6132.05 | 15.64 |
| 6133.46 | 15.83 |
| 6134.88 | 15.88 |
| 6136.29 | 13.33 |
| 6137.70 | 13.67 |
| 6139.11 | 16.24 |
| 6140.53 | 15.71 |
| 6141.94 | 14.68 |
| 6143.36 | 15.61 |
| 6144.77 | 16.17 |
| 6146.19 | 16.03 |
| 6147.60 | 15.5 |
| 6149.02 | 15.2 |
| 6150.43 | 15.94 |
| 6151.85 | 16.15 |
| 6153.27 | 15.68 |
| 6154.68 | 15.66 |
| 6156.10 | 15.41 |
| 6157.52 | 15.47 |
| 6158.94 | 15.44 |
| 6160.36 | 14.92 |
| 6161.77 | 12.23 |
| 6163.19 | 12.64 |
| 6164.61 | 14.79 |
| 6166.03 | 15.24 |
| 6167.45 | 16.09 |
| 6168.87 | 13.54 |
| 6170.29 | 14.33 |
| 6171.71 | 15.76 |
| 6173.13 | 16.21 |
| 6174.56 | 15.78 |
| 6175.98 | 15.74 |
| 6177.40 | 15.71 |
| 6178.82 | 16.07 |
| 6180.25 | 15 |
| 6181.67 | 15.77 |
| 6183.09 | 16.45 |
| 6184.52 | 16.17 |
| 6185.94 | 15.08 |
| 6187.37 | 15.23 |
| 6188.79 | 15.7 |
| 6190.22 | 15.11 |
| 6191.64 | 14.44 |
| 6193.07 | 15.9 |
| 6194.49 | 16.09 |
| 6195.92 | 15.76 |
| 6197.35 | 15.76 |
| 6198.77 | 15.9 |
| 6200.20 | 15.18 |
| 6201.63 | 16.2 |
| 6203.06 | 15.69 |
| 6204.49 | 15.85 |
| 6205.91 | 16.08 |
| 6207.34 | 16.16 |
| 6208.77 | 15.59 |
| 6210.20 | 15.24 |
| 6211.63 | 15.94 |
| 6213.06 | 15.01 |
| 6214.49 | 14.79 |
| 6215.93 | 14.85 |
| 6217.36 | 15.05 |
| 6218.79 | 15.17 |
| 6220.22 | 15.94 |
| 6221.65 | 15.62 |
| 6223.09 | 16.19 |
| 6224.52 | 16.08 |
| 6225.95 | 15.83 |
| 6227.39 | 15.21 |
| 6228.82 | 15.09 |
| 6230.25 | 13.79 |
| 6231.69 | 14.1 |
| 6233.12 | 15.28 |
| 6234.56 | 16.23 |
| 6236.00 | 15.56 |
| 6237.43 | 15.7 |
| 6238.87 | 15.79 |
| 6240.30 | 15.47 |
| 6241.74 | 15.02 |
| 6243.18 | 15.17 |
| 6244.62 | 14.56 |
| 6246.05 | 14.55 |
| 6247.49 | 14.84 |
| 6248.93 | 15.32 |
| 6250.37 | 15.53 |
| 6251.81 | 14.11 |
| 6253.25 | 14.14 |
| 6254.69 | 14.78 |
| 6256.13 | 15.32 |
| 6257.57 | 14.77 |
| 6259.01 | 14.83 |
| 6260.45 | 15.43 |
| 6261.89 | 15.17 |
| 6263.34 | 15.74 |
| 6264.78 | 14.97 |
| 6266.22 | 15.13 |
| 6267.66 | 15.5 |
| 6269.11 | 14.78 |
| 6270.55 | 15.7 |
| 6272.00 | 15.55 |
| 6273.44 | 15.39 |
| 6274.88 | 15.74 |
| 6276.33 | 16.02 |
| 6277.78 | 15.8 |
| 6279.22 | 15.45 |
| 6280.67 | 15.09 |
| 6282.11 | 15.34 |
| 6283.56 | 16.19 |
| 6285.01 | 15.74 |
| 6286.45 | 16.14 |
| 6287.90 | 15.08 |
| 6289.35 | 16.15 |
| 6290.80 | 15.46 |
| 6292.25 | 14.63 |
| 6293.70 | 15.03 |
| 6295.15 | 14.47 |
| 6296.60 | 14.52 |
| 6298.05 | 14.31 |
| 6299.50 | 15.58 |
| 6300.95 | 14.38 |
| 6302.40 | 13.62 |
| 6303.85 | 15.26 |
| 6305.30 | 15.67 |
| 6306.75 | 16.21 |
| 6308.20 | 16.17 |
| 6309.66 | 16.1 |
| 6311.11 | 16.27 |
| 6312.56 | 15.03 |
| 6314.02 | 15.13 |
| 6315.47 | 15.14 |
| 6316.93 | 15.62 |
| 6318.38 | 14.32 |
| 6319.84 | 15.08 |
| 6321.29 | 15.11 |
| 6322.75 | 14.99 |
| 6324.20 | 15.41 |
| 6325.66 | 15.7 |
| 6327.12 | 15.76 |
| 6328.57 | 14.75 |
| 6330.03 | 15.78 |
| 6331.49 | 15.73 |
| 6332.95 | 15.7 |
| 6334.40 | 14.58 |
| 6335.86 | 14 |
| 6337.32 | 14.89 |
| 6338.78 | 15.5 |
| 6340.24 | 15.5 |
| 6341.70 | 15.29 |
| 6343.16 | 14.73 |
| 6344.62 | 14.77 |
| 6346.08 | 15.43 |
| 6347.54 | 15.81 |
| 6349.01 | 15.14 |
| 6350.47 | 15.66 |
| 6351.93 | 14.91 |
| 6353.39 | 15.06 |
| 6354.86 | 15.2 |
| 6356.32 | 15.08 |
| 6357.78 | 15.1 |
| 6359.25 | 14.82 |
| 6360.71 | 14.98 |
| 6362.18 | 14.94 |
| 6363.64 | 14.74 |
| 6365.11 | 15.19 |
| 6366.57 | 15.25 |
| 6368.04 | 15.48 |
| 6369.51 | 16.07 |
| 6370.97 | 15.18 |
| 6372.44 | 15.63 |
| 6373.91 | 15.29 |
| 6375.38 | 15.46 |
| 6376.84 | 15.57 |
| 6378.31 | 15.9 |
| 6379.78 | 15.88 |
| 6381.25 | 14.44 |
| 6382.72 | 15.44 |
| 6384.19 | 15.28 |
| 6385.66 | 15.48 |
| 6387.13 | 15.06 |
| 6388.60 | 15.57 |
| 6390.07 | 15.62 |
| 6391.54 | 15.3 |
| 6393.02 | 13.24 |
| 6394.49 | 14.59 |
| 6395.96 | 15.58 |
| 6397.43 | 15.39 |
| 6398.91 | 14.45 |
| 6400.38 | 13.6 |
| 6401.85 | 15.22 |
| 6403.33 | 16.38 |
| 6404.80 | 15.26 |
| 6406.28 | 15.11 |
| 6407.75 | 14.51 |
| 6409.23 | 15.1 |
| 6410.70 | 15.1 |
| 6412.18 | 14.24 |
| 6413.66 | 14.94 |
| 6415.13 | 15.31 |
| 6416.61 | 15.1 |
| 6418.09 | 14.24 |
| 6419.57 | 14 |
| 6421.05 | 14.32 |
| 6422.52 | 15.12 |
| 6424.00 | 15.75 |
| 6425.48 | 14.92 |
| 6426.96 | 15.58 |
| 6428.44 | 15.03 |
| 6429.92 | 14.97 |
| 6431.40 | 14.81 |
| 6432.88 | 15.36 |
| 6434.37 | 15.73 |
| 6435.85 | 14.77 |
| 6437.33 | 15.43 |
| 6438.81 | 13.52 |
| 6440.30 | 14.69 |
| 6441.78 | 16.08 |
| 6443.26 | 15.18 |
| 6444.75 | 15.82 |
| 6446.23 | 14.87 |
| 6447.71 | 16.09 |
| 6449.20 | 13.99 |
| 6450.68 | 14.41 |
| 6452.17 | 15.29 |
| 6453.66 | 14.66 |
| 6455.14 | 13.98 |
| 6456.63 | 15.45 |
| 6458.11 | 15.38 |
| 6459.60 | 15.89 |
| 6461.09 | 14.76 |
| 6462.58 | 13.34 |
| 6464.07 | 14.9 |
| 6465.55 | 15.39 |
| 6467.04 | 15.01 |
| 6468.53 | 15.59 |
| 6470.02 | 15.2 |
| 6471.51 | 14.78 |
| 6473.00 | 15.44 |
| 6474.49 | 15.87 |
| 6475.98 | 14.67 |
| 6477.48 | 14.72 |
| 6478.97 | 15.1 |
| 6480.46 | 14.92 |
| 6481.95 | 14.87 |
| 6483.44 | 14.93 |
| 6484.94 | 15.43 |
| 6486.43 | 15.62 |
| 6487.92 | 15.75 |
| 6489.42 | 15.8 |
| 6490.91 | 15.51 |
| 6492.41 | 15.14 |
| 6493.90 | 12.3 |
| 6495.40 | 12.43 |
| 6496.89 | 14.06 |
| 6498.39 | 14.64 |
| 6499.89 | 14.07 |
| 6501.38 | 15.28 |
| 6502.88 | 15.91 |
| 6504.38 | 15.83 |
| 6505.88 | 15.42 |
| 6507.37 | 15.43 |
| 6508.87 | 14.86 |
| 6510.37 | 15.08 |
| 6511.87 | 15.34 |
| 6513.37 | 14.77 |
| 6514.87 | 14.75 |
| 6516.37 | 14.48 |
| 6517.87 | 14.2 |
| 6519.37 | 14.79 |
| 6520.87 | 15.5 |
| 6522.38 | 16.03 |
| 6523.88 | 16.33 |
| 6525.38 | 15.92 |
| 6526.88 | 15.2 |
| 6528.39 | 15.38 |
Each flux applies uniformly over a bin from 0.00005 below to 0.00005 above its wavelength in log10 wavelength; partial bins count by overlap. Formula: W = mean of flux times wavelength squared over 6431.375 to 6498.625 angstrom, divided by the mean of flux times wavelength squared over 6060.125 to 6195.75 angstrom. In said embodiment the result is 1.1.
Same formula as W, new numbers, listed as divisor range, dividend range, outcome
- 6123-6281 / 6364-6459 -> 1.05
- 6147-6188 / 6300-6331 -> 1.05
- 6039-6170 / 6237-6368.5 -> 1.05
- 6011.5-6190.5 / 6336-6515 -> 1.07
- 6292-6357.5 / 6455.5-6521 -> 1.04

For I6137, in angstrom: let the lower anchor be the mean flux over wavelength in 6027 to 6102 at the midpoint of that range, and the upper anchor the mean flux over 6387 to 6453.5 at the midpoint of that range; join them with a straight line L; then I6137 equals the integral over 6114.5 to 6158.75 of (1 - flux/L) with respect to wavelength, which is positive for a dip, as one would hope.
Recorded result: 0.8 angstrom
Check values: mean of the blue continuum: 15.9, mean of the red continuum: 15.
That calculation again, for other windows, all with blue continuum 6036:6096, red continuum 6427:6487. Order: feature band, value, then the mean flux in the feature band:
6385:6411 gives 0.2 angstrom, 15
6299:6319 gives 0.0 angstrom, 15.3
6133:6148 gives 0.4 angstrom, 15.3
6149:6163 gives 0.5 angstrom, 15.1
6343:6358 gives 0.1 angstrom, 15.2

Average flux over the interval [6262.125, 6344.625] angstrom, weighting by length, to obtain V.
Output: 15.3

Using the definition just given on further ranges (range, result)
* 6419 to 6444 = 15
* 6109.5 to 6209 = 15.4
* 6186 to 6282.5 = 15.3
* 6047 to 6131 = 15.7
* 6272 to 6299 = 15.4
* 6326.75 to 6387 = 15.2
